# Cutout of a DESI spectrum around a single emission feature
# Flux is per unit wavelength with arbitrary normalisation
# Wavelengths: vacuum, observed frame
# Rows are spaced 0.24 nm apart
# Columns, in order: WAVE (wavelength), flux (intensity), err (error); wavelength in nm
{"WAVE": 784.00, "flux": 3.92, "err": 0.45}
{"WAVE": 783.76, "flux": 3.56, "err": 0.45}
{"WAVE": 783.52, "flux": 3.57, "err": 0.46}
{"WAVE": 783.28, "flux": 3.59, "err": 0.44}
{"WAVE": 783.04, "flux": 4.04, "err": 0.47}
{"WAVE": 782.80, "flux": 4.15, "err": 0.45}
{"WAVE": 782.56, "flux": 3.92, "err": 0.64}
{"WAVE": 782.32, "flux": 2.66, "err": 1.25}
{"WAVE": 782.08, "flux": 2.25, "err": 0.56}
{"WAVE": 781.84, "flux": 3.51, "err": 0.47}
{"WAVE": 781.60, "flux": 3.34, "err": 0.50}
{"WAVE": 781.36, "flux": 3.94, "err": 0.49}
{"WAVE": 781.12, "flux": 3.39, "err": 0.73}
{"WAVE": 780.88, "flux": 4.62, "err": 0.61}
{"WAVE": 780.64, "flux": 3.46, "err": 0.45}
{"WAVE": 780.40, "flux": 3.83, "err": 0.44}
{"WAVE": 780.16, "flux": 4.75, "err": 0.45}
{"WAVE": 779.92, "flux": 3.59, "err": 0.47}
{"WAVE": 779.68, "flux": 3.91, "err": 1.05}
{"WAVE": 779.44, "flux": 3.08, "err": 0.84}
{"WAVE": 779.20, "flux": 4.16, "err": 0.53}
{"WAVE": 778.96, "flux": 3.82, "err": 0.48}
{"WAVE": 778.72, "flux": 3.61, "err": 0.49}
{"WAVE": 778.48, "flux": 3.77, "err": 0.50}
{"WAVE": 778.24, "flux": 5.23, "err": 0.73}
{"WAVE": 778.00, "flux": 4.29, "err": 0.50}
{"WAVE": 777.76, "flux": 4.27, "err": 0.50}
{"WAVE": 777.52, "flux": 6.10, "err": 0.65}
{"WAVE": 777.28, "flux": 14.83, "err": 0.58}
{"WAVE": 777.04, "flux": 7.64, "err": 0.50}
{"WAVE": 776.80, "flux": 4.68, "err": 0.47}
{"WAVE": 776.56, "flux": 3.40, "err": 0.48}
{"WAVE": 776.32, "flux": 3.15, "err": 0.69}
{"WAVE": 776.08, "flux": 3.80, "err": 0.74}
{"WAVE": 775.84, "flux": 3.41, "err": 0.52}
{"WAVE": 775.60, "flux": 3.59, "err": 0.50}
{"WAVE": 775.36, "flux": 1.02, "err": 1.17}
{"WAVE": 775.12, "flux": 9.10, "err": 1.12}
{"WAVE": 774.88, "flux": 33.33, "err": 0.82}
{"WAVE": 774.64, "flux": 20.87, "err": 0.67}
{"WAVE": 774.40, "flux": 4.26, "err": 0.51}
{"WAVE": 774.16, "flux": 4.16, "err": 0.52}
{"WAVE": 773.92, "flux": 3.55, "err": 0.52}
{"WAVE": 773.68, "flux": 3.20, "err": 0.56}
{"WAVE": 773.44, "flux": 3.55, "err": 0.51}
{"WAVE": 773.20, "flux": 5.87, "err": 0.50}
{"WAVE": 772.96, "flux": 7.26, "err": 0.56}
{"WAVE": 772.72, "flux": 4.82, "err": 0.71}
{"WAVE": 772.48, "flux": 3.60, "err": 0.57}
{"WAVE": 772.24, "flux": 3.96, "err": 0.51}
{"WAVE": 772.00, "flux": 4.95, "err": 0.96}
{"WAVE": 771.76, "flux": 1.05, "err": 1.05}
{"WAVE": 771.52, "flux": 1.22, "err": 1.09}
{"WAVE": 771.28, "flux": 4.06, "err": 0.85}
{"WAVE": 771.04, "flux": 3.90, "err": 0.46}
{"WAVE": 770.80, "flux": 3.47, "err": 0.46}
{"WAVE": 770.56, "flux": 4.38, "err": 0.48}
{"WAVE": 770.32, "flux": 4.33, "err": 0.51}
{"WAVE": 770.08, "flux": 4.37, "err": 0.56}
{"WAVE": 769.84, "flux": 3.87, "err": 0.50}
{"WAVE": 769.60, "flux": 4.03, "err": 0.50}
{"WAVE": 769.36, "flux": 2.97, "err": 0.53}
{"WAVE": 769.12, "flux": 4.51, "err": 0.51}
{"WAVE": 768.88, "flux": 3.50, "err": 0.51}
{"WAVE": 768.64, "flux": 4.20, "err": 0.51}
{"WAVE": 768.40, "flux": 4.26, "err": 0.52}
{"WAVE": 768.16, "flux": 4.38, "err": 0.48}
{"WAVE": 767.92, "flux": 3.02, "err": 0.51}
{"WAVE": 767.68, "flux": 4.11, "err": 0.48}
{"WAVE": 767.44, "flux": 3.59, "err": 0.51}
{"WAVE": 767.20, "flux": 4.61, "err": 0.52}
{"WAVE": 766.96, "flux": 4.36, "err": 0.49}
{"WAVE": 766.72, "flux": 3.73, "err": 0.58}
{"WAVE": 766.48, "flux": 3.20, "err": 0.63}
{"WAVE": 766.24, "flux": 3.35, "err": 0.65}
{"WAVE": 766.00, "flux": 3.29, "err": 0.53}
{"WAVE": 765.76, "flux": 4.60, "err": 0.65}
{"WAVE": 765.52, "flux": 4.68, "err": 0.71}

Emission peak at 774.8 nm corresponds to Halpha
